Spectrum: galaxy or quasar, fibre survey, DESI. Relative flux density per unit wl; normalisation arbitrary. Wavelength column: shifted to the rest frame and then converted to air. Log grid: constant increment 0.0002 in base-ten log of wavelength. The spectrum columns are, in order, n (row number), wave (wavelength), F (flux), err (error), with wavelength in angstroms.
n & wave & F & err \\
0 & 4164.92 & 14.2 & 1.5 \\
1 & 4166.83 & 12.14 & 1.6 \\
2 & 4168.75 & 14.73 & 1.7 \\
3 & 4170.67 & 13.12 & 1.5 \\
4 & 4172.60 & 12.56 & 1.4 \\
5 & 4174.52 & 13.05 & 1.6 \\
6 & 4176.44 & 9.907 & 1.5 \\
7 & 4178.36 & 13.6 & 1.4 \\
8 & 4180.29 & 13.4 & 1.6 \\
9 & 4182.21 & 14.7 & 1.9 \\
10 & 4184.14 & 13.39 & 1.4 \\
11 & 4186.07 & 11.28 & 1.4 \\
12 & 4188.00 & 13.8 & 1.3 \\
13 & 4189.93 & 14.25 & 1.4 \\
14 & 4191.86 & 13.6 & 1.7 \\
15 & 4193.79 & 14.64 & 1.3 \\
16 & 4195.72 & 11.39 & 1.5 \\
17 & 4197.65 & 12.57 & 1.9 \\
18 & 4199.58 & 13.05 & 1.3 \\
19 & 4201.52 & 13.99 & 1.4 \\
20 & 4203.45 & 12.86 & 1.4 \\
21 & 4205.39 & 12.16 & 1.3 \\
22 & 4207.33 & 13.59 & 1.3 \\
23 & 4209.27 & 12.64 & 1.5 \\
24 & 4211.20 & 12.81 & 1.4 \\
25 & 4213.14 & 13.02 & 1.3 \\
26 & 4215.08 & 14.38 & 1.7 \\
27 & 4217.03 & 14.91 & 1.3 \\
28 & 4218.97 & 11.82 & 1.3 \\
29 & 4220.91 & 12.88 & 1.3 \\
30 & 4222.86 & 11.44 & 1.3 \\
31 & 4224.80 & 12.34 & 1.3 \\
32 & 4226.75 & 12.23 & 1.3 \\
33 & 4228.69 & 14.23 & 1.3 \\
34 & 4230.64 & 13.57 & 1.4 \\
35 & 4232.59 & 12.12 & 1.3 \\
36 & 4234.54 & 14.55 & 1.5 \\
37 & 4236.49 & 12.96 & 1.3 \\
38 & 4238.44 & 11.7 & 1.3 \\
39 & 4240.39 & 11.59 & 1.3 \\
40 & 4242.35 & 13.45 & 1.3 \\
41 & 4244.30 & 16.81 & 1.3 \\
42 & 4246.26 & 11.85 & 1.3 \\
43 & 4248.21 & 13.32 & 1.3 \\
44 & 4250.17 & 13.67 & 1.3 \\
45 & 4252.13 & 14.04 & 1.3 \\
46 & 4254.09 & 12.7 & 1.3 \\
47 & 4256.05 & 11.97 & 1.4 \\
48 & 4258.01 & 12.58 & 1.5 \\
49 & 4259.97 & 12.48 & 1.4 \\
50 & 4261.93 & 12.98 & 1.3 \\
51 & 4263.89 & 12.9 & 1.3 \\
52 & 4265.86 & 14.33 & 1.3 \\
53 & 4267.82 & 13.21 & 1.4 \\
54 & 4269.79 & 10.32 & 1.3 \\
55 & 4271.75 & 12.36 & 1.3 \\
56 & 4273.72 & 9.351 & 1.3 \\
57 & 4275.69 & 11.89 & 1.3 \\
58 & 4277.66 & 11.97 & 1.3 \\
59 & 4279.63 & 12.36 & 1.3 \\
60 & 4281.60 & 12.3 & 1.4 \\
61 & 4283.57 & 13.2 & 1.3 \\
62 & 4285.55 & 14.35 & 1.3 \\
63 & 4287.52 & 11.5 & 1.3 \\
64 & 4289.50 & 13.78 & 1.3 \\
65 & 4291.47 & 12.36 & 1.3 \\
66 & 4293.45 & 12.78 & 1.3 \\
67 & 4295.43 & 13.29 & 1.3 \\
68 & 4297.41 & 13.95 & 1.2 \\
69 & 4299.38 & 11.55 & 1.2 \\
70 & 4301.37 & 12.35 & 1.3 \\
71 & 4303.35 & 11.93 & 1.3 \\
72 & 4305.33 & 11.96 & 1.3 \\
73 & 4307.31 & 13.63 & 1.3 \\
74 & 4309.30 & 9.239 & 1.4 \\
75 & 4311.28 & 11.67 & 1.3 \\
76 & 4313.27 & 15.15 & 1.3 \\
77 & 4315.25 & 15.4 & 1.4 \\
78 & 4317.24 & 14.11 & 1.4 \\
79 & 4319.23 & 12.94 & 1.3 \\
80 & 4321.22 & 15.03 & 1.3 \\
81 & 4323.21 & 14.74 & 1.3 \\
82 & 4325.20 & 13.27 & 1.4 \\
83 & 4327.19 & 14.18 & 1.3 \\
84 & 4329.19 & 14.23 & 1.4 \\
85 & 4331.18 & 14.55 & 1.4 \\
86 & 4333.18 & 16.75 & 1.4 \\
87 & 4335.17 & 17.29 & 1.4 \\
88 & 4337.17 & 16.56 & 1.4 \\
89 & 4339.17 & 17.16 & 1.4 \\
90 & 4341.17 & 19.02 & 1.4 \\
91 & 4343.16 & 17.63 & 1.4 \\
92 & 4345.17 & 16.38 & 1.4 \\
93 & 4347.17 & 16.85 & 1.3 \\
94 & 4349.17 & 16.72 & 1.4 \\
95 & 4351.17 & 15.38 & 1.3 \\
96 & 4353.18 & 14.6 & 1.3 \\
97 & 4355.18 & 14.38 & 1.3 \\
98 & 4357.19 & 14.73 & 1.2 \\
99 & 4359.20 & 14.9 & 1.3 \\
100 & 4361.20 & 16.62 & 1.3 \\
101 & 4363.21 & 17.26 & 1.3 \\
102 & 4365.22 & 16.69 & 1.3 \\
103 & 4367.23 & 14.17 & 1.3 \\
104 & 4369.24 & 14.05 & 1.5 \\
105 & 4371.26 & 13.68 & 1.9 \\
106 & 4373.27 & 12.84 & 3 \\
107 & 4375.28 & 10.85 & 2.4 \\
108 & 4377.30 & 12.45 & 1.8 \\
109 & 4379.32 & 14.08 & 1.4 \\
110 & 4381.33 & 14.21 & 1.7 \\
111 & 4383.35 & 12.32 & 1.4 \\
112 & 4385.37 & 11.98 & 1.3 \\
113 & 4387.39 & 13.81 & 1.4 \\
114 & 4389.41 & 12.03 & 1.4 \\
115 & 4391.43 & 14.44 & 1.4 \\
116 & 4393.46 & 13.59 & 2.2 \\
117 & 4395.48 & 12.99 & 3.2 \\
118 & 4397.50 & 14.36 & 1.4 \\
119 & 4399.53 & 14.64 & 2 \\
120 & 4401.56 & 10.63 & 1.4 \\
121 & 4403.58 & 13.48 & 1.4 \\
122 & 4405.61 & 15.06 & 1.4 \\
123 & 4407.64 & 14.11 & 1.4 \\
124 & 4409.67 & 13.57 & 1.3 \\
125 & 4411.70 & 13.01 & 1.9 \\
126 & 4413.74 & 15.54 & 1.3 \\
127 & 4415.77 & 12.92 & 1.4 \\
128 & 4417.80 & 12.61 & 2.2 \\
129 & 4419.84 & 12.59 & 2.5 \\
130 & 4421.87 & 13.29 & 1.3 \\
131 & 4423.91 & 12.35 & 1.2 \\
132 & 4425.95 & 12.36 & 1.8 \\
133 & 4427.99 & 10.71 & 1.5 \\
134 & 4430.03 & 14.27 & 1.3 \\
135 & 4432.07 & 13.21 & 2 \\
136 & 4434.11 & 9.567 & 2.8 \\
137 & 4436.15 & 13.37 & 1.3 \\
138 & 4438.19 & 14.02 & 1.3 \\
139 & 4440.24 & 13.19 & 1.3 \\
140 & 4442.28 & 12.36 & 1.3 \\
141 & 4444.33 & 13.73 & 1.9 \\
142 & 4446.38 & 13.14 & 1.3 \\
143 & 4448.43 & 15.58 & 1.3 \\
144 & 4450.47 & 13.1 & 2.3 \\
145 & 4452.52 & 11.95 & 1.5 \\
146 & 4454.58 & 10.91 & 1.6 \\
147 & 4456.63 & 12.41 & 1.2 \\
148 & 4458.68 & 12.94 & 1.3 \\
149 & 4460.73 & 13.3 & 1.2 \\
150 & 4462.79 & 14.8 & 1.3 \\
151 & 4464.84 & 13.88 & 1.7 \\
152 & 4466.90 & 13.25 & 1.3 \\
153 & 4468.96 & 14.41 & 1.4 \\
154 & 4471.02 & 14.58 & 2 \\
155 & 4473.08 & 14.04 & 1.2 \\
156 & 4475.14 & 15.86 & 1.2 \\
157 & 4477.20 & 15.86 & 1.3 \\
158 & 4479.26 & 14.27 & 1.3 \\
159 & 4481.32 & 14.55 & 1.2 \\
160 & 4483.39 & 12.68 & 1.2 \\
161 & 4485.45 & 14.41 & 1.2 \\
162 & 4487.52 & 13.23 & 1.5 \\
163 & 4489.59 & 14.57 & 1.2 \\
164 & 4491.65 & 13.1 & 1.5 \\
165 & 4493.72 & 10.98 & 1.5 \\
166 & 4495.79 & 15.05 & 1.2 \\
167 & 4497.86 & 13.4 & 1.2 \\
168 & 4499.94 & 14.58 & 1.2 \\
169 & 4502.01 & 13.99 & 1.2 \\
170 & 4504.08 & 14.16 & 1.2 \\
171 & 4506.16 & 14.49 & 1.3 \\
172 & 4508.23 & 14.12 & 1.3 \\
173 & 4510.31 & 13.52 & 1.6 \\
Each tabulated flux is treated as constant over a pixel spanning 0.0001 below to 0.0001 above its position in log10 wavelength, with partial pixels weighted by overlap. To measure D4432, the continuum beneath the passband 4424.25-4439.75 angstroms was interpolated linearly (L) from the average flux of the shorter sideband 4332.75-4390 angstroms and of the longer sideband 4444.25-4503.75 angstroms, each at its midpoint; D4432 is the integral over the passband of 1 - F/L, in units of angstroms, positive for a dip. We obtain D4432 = 1.85 angstroms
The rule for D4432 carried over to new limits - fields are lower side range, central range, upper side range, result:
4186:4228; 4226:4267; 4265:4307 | -1.3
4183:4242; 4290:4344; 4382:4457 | -4.7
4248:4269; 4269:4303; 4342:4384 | 3.0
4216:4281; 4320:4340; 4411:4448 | -3.9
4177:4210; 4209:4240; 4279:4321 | 0.4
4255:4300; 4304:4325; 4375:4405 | -1.0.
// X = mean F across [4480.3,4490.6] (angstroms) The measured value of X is 13.9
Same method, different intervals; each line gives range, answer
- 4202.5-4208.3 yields 12.9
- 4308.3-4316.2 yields 12.9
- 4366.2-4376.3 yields 13.1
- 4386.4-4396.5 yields 13.4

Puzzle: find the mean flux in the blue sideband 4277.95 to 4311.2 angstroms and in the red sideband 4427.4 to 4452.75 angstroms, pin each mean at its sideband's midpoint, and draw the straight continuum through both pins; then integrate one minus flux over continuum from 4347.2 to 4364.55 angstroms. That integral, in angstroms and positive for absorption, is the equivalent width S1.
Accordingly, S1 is -4.0 angstroms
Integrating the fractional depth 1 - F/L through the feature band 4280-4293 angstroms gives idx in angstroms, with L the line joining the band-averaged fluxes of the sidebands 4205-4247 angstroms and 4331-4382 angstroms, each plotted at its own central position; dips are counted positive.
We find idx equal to 1.2 angstroms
